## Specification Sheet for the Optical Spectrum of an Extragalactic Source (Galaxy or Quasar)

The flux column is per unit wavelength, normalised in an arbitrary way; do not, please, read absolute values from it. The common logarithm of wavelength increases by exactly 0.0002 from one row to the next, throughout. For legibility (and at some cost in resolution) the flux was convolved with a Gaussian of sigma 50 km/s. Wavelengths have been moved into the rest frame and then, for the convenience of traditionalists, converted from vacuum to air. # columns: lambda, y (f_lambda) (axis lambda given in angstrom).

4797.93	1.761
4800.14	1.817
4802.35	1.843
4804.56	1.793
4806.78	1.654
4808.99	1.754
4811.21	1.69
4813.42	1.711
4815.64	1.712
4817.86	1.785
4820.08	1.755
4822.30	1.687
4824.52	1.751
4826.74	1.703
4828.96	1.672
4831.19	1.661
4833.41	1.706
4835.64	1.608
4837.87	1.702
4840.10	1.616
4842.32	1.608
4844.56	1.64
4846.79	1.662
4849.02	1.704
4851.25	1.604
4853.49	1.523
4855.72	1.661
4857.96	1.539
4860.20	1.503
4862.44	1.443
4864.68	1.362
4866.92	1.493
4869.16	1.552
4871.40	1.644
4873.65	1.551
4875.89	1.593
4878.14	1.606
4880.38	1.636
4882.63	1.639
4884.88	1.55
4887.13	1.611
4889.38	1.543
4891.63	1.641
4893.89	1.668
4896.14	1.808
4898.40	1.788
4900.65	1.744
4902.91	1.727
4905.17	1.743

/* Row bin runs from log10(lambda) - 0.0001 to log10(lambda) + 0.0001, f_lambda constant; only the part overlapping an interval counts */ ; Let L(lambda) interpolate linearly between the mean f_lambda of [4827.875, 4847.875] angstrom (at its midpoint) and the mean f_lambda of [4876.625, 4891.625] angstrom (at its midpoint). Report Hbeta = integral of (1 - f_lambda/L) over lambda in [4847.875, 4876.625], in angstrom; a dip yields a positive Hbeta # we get 1.3 angstrom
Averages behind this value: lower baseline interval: 1.65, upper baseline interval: 1.6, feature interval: 1.55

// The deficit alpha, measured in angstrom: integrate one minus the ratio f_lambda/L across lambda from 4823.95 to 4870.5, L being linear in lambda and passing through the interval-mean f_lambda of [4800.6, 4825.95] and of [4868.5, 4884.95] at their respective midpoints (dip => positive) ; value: 1.77 angstrom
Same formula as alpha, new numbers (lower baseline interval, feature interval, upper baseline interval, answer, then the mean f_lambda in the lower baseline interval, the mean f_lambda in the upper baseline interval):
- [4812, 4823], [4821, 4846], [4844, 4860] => 0.1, 1.73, 1.61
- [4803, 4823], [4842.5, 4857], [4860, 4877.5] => -0.3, 1.73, 1.52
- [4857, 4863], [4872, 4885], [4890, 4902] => 0.1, 1.5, 1.72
